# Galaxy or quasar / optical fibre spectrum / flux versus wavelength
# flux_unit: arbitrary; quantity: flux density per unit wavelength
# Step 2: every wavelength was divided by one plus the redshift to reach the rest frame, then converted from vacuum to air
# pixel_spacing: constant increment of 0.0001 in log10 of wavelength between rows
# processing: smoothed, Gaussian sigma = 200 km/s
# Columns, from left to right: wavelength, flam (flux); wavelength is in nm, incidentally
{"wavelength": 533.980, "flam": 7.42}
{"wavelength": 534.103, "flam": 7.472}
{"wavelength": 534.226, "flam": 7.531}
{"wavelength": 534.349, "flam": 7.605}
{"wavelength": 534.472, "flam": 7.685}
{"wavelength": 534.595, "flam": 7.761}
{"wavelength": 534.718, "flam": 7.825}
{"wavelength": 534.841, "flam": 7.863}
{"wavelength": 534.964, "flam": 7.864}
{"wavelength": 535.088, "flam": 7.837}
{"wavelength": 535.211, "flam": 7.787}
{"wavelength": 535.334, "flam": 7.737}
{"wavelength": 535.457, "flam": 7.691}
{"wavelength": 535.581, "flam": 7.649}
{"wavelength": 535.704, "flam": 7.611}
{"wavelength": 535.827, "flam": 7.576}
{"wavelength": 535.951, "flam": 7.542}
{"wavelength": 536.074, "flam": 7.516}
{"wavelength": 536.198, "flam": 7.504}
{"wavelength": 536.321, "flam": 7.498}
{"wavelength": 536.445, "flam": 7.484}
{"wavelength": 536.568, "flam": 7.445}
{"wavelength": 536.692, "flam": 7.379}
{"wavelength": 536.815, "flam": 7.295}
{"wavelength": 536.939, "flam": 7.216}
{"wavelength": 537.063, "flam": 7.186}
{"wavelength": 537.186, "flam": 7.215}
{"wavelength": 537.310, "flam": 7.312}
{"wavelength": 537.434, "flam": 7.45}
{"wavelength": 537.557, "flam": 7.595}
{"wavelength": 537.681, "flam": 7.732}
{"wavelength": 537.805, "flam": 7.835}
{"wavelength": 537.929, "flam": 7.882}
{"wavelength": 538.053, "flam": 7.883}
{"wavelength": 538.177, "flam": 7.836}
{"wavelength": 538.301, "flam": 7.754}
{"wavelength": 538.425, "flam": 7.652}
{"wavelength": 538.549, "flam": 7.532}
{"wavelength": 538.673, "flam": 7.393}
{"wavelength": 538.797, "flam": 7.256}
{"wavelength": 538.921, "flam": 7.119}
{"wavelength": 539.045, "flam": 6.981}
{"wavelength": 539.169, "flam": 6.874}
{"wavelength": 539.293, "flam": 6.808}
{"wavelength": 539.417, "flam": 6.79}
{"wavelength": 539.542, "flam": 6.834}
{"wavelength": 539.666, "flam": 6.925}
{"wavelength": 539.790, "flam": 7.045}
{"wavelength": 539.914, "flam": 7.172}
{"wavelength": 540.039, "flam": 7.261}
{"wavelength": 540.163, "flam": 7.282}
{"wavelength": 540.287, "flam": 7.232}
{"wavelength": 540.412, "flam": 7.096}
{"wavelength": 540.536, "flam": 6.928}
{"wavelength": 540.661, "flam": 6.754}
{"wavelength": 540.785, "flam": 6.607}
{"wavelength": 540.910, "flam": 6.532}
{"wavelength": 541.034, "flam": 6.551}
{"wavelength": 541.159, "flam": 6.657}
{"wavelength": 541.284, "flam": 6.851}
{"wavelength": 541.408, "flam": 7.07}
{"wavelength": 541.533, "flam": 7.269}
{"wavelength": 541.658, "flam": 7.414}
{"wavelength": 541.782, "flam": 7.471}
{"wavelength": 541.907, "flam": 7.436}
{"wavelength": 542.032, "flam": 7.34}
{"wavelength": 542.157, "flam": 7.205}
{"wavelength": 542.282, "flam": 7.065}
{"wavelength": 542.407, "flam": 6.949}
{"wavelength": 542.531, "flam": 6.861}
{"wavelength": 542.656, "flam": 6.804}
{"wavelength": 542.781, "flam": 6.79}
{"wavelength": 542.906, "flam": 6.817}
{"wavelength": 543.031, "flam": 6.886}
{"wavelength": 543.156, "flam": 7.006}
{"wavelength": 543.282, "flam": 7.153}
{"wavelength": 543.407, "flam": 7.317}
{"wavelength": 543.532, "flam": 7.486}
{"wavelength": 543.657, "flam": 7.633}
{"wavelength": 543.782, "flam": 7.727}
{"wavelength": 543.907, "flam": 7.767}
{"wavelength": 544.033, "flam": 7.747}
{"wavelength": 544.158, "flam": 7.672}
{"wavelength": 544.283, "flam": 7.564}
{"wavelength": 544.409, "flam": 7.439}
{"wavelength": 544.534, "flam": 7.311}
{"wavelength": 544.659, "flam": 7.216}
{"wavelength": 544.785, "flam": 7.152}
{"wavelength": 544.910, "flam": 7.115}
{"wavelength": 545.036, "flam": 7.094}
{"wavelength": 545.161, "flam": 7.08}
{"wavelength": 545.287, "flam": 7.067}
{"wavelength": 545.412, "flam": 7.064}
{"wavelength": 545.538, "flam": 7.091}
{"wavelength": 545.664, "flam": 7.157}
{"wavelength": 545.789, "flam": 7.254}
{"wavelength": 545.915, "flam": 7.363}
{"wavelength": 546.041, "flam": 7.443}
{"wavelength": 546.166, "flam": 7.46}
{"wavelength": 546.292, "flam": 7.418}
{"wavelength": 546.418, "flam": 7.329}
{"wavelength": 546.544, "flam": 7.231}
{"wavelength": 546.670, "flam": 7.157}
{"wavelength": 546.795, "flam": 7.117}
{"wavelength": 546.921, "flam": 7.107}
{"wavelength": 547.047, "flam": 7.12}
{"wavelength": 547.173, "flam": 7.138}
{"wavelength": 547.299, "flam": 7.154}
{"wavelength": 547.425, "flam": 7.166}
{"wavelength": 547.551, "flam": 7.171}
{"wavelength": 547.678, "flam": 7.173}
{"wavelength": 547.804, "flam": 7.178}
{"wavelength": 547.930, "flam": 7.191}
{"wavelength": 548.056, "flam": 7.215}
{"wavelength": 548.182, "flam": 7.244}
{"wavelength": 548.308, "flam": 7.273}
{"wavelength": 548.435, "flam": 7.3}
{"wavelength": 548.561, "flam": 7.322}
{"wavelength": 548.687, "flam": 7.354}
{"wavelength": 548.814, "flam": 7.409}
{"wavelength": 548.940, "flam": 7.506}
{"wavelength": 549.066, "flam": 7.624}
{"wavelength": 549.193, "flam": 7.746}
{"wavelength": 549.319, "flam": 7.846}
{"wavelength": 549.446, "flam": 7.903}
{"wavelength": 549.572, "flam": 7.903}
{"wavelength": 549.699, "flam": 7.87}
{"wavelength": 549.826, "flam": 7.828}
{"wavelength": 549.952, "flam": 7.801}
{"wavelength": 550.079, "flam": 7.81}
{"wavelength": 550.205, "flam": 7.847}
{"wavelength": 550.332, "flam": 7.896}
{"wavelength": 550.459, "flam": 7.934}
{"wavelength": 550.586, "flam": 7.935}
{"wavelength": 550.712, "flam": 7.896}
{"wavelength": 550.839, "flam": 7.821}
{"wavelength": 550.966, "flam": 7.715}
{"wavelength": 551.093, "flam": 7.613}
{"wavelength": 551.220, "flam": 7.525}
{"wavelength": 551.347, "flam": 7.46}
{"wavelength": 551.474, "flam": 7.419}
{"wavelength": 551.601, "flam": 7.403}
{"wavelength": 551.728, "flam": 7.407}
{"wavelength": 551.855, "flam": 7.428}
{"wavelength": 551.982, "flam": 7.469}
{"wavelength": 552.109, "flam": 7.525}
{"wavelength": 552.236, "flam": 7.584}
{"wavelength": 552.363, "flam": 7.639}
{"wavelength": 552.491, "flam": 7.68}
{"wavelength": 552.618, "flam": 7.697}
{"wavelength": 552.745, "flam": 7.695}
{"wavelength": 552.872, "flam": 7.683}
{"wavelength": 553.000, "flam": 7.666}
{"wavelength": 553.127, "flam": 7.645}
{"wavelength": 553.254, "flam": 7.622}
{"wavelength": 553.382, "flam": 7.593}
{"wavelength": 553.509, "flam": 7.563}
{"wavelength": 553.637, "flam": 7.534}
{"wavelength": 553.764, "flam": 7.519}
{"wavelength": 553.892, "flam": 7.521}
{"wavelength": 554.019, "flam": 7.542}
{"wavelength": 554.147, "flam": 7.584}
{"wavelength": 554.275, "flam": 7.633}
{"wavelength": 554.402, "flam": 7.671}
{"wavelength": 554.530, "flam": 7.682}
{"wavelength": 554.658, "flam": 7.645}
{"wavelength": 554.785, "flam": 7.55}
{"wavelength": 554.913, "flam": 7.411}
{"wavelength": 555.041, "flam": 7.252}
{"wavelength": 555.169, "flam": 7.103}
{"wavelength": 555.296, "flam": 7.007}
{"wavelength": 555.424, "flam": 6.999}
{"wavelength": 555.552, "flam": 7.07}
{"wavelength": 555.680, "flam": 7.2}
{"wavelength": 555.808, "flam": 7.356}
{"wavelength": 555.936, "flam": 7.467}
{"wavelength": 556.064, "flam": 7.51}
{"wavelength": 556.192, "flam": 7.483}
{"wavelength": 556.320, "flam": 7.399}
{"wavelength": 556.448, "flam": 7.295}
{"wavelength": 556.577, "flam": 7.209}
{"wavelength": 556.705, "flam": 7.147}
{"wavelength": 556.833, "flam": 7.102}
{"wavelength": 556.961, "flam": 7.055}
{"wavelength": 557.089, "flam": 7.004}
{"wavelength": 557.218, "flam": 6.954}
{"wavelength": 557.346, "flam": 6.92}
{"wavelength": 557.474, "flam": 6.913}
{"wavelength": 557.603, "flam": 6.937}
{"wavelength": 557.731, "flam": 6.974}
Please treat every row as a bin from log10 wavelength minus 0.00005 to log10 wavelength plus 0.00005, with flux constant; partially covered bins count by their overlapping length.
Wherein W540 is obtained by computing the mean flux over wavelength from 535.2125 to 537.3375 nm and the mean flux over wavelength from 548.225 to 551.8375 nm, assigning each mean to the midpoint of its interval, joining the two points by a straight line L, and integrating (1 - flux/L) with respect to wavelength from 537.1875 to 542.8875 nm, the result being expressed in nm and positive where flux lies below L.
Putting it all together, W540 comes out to 0.26 nm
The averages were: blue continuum 7.47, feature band 7.18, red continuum 7.65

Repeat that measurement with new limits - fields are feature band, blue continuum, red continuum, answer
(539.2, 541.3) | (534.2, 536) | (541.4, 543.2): 0.11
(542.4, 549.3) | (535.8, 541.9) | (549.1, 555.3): 0.18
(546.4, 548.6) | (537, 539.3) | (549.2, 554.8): 0.12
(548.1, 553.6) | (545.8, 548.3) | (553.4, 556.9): -0.24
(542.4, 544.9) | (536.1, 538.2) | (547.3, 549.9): 0.07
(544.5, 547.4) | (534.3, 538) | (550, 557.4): 0.13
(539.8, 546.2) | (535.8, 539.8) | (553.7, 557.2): 0.17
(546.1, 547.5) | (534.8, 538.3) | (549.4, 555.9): 0.07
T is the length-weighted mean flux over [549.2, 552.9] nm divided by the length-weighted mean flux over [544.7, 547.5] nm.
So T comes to 1.07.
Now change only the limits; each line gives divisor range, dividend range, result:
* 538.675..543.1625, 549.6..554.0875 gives 1.09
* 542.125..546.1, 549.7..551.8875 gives 1.07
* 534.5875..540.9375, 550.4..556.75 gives 1.02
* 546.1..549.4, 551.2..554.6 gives 1.04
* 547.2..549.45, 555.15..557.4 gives 0.98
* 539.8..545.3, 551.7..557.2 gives 1.04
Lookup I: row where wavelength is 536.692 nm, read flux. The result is 7.379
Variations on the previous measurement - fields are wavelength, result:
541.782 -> 7.471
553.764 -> 7.519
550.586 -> 7.935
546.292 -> 7.418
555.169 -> 7.103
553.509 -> 7.563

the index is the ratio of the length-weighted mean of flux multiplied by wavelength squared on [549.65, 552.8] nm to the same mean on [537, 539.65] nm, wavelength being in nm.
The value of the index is 1.1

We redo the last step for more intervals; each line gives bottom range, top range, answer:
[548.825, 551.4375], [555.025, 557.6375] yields 0.94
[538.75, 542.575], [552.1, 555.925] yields 1.12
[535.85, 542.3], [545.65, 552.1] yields 1.07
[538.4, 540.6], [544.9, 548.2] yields 1.04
